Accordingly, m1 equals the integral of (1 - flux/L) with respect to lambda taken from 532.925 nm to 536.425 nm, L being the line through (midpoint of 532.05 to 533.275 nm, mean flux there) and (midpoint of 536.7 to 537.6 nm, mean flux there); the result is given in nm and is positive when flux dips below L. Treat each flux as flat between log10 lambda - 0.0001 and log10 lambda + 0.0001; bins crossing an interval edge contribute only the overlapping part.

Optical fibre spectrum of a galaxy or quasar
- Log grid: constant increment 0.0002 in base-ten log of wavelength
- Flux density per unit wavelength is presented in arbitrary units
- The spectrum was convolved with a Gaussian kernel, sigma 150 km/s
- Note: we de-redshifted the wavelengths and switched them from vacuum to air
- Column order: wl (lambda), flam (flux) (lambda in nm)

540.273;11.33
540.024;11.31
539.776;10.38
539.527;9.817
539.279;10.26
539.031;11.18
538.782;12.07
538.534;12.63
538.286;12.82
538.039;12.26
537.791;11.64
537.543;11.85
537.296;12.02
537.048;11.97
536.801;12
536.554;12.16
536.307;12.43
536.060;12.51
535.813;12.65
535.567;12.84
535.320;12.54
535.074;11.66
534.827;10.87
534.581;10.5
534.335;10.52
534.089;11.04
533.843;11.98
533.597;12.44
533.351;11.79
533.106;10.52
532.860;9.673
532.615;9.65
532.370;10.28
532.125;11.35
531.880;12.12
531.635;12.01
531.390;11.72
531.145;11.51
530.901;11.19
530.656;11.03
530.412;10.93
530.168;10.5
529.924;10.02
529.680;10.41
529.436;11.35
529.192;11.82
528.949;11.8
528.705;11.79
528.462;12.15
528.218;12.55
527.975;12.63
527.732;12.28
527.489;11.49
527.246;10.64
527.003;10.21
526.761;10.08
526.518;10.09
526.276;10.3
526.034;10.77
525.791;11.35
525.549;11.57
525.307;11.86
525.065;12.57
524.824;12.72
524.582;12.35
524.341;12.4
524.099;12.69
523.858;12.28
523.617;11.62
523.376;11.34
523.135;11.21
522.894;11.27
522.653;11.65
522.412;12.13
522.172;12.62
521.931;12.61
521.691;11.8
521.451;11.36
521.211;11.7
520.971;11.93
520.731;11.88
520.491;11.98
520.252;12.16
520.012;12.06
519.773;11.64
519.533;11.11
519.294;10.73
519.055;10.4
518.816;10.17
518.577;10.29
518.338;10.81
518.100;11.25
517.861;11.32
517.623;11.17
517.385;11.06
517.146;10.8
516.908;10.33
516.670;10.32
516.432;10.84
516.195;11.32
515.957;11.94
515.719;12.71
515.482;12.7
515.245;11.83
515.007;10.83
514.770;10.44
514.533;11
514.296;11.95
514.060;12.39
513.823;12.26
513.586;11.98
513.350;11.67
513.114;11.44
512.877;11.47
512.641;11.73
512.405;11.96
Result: -0.20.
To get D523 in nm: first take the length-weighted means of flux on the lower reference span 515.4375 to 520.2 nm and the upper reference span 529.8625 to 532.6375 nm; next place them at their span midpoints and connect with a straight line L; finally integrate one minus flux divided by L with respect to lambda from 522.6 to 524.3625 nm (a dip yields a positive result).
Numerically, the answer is -0.10 nm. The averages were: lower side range 11.1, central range 11.8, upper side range 11.1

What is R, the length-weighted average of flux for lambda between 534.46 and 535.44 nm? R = 11.4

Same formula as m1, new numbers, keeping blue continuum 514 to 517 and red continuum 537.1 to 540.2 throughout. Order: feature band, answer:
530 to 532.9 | 0.12 nm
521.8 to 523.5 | -0.06 nm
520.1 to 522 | -0.08 nm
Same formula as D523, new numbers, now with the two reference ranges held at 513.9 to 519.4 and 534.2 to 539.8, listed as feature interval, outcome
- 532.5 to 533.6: 0.093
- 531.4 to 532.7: 0.047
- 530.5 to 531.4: 0.021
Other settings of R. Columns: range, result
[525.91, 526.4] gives 10.5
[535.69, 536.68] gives 12.4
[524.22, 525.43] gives 12.4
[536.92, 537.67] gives 11.9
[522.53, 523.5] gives 11.4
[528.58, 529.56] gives 11.7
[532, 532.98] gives 10.3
